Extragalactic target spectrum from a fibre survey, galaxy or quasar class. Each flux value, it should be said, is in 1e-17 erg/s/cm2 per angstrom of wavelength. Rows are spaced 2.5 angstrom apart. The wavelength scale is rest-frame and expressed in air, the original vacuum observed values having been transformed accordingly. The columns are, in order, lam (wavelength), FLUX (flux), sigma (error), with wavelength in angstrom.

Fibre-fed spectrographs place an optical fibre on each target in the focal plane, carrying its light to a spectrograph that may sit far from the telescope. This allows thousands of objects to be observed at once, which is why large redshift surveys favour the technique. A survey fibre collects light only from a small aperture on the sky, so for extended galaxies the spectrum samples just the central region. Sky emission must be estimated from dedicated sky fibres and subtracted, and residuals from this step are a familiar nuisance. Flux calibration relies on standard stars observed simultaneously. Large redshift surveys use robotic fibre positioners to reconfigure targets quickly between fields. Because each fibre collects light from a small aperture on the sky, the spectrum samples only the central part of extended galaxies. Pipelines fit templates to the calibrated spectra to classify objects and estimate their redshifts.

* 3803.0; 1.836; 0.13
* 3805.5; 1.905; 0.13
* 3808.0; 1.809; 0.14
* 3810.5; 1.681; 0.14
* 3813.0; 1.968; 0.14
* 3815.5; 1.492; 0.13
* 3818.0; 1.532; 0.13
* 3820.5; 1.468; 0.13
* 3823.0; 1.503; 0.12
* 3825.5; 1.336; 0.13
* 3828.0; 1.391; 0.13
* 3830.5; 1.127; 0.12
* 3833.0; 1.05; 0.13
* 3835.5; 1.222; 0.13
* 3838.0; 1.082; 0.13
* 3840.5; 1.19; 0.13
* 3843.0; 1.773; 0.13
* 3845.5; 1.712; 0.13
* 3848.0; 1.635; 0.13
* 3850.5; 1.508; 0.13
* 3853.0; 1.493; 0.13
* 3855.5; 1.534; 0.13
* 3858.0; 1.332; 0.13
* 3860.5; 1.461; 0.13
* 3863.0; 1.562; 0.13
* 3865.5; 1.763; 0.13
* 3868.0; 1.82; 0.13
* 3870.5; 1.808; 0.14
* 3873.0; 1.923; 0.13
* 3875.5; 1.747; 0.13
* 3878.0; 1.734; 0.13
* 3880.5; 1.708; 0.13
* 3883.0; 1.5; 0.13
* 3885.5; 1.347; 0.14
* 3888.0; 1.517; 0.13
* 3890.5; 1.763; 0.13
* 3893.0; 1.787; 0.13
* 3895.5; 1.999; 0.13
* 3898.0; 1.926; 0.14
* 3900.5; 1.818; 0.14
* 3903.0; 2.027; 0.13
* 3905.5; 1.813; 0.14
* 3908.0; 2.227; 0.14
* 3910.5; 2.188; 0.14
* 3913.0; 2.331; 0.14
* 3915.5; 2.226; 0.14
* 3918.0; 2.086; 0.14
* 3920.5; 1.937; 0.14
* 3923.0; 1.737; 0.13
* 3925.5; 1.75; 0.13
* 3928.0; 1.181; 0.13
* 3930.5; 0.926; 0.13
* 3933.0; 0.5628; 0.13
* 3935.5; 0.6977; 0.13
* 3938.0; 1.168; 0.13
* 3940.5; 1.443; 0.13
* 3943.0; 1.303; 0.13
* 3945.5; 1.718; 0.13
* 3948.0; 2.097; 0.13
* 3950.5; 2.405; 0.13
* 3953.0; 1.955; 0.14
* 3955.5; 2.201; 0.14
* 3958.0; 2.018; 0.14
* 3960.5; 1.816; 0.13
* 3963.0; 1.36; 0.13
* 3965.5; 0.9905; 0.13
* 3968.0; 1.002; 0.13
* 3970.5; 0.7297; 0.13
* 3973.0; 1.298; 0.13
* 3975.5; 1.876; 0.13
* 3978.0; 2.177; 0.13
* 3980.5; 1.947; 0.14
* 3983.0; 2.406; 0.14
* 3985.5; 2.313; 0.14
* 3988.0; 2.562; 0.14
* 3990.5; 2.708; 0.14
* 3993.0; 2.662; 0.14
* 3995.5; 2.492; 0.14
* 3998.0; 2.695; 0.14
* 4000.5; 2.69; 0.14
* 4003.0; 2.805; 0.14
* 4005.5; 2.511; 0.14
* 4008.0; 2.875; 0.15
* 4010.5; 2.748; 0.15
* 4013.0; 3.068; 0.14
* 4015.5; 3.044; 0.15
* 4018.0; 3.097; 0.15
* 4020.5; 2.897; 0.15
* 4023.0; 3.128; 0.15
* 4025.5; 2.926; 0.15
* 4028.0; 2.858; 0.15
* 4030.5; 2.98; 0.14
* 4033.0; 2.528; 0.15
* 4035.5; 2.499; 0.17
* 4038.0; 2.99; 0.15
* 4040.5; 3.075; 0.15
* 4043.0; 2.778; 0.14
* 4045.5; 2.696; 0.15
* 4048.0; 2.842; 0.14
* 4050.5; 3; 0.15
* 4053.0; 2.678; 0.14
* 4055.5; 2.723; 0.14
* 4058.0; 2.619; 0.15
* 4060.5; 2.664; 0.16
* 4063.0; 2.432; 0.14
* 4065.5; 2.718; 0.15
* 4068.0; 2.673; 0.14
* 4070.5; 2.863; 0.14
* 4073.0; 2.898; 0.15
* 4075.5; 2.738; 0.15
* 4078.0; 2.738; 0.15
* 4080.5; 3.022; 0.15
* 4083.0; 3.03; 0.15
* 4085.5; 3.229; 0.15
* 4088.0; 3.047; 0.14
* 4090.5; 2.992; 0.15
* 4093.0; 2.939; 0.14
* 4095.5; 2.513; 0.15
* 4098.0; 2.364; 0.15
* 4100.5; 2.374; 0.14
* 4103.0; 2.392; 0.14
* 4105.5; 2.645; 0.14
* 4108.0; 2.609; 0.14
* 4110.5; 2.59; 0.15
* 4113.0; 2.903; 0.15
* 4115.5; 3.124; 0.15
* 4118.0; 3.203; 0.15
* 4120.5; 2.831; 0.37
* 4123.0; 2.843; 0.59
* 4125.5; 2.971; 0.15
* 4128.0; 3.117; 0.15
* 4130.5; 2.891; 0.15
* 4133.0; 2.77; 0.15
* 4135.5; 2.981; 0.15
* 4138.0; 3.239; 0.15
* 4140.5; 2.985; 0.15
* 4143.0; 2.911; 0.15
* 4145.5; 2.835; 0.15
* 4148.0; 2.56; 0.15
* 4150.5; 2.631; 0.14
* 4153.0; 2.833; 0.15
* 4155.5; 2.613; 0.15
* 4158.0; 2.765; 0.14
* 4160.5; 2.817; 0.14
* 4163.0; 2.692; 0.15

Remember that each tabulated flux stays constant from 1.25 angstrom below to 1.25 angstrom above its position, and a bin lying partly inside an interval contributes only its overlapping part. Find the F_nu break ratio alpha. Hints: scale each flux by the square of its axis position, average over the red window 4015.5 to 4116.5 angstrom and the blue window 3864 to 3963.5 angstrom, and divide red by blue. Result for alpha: 1.74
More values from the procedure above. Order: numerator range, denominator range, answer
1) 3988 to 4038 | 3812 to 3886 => 2.00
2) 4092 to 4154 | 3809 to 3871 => 2.16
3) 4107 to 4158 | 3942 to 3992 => 1.68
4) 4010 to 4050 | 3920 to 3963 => 1.92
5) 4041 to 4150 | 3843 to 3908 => 1.85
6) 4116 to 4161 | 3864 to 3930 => 1.78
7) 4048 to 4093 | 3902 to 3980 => 1.83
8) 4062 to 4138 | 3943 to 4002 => 1.51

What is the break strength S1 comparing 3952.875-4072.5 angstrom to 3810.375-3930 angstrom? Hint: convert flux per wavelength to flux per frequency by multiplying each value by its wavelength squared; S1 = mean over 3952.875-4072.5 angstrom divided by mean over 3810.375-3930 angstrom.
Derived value 1.6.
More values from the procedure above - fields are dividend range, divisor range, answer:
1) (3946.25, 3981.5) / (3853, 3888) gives 1.10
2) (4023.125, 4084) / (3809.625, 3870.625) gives 2.09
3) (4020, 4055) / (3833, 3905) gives 1.91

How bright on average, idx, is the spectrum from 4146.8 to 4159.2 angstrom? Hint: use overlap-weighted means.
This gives 2.68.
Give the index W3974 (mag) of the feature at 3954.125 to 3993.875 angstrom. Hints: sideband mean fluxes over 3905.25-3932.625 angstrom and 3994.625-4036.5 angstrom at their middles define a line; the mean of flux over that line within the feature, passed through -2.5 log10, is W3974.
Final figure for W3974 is 0.27 mag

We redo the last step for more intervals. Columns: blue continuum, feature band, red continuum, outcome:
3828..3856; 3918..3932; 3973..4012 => 0.268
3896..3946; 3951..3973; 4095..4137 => 0.226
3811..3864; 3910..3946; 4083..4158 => 0.219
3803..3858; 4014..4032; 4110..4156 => -0.243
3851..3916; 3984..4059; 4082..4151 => -0.158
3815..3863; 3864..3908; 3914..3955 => -0.182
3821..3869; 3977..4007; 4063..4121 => -0.116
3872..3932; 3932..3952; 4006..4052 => 0.437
